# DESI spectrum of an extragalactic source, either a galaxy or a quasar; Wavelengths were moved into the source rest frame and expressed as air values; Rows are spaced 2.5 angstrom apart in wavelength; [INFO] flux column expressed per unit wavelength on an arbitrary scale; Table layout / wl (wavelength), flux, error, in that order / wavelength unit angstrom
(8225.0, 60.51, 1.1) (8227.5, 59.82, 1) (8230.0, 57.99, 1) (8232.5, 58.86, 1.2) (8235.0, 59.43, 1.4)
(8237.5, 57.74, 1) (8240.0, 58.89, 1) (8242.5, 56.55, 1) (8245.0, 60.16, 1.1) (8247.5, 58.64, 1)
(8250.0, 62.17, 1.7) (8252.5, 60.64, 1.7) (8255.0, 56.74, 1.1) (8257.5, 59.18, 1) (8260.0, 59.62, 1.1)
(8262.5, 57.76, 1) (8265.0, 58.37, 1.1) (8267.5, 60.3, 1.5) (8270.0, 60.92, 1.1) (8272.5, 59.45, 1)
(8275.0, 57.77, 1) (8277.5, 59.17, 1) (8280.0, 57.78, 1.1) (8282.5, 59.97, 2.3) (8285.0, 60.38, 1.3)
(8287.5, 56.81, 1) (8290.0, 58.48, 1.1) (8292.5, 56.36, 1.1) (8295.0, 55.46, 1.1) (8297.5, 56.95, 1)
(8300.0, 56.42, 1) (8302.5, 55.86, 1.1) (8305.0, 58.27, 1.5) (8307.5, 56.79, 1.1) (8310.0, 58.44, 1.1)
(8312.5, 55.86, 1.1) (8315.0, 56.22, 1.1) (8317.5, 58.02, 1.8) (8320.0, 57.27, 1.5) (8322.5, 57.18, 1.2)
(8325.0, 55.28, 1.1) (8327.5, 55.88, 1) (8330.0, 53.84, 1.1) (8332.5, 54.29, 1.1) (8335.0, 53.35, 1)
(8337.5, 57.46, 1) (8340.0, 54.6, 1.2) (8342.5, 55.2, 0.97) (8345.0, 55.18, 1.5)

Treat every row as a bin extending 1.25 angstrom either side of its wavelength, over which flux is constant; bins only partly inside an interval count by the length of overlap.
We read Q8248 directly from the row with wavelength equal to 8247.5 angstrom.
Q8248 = 58.64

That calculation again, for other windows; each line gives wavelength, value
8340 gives 54.6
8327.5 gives 55.88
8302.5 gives 55.86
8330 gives 53.84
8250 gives 62.17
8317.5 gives 58.02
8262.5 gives 57.76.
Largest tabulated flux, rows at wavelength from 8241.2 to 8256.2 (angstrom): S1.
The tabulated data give 62.17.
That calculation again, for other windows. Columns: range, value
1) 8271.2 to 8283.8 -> 59.97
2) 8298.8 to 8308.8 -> 58.27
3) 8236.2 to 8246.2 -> 60.16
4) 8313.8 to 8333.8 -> 58.02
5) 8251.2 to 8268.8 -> 60.64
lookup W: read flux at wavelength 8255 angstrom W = 56.74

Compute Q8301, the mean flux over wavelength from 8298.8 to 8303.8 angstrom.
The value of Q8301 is 56.2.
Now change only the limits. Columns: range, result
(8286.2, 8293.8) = 57.2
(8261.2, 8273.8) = 59.4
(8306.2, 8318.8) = 57.1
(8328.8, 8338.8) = 54.7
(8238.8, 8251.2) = 59.3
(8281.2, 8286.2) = 60.1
